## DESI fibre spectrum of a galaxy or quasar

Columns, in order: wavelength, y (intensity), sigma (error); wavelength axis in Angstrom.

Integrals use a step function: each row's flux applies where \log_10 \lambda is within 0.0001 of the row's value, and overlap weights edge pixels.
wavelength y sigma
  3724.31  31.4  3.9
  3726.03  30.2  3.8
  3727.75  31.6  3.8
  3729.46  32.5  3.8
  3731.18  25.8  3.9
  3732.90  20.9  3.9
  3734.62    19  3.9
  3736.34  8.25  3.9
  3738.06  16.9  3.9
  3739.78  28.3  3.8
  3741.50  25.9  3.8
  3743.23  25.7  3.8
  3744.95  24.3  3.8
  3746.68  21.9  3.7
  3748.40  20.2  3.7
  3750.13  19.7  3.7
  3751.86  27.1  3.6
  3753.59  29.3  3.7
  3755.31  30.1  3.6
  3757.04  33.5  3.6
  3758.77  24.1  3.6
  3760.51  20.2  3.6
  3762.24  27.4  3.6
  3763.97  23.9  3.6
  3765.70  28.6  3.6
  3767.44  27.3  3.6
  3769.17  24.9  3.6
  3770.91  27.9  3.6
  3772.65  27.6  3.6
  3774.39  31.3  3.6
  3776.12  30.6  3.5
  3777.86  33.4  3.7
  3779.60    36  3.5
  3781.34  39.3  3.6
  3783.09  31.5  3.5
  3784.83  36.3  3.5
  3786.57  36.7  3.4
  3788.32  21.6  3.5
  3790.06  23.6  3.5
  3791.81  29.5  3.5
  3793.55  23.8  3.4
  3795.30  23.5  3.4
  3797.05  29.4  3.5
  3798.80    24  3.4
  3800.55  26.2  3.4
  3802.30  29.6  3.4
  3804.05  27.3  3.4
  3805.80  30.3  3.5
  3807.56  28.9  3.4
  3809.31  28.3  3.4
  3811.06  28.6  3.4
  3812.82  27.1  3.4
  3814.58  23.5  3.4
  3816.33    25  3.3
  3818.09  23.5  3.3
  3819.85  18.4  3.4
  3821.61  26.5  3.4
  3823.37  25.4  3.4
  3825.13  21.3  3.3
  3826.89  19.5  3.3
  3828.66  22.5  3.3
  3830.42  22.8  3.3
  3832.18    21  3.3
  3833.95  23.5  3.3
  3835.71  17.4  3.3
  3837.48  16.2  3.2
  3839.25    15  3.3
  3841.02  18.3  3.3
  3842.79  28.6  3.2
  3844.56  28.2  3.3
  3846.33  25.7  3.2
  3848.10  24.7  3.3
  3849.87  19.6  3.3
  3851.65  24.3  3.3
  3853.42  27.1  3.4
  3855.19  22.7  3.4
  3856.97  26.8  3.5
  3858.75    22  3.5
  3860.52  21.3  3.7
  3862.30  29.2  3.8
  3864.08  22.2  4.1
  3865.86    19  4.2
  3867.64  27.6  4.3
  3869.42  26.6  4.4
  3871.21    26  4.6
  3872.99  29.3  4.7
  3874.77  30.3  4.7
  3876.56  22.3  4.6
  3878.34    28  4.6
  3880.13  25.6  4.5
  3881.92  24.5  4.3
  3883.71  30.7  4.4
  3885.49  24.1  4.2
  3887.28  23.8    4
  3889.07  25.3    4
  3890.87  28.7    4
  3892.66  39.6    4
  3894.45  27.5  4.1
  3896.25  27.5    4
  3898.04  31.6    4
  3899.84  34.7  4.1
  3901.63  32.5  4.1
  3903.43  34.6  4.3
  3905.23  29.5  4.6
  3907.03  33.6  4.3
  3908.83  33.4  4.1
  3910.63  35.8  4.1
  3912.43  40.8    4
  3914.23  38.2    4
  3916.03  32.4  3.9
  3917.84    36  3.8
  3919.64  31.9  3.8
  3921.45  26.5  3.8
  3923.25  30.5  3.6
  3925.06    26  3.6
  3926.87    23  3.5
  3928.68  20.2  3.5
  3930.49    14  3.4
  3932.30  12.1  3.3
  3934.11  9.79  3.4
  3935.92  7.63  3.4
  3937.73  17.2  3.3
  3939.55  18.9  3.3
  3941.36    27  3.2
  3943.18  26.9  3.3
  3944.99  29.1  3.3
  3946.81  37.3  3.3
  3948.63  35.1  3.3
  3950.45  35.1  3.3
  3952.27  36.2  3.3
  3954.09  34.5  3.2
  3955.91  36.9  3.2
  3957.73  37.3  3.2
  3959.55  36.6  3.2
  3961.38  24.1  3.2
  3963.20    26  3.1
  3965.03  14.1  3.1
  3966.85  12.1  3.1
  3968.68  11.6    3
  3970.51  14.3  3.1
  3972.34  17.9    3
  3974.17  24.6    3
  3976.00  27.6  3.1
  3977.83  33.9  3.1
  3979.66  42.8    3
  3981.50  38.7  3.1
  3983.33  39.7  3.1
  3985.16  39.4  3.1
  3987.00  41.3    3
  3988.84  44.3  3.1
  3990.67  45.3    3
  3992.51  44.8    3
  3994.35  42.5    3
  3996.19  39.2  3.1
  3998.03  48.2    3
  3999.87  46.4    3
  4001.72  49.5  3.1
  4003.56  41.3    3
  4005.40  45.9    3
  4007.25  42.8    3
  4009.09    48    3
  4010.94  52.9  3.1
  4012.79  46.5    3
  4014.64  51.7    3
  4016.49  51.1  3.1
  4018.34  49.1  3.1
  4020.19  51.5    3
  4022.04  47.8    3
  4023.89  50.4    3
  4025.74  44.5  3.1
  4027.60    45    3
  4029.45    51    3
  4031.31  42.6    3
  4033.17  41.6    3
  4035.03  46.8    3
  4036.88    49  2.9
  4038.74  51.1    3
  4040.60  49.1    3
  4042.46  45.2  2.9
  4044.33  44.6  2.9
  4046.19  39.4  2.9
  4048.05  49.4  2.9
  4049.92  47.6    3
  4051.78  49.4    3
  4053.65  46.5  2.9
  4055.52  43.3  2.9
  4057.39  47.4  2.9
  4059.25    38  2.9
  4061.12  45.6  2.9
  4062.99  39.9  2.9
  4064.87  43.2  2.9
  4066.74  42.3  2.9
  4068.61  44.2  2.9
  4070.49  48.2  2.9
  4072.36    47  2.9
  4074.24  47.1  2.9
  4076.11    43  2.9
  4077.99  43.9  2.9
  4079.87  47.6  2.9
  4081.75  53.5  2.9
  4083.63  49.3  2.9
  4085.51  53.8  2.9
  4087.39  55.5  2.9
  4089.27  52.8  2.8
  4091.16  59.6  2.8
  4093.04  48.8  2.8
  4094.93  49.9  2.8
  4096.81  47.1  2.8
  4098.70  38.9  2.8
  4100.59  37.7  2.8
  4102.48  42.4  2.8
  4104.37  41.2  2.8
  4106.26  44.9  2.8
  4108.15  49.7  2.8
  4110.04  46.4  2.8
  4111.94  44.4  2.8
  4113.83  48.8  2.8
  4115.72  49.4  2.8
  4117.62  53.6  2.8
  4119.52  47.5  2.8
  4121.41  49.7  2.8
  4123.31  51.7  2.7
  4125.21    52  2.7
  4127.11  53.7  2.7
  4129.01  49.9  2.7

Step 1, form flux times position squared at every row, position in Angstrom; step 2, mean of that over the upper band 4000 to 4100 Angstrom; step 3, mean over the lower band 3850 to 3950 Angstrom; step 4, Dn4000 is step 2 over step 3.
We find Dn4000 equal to 1.9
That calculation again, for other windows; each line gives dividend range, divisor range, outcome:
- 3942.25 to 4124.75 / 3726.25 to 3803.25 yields 1.83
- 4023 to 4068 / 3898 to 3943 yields 1.80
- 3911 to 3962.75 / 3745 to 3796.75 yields 1.09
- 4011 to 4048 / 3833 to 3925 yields 1.86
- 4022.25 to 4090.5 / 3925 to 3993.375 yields 1.75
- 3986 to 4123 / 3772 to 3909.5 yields 1.95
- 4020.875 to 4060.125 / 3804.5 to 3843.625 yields 2.22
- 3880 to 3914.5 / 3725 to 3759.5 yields 1.36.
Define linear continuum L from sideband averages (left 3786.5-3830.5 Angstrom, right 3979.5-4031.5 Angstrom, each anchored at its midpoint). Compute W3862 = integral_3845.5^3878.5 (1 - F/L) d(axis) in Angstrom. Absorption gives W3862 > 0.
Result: 6.5 Angstrom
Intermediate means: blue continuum 25.5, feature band 24.9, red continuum 45.8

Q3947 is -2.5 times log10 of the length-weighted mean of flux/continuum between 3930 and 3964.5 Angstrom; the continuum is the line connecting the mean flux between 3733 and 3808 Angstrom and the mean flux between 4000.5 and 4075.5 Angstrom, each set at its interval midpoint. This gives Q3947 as 0.448 mag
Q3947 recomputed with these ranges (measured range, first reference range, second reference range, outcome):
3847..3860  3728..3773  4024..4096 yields 0.32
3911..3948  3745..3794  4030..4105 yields 0.43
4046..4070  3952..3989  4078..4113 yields -0.05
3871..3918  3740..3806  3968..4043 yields 0.16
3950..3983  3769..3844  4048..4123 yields 0.33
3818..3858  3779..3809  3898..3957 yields 0.27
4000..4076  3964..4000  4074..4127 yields -0.16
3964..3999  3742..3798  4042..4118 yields 0.24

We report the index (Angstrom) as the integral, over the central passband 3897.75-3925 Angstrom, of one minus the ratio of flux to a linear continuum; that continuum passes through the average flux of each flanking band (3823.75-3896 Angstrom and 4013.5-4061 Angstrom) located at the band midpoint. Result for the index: -2.04 Angstrom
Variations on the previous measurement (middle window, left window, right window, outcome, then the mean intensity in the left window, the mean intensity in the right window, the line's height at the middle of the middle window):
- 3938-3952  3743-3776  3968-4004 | 2.12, 26.2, 36.8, 34.9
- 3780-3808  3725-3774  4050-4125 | -0.94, 25.2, 47.1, 28.1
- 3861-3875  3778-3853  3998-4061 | 2.22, 25.6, 46.9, 30.8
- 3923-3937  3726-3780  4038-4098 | 7.59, 25.9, 47.3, 37.9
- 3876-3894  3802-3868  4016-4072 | 1.14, 23.8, 46.1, 29.2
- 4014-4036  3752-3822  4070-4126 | -2.18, 28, 48.2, 43.4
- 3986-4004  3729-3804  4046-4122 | -1.37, 26.7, 46.8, 41.2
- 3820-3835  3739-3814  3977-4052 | 4.30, 27.8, 45.6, 31.6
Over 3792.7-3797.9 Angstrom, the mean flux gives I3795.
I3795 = 25.5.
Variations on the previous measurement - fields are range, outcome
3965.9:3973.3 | 14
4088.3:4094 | 53.7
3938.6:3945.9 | 25.4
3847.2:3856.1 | 23.7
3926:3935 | 15.8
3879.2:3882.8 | 25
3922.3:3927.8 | 26.5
